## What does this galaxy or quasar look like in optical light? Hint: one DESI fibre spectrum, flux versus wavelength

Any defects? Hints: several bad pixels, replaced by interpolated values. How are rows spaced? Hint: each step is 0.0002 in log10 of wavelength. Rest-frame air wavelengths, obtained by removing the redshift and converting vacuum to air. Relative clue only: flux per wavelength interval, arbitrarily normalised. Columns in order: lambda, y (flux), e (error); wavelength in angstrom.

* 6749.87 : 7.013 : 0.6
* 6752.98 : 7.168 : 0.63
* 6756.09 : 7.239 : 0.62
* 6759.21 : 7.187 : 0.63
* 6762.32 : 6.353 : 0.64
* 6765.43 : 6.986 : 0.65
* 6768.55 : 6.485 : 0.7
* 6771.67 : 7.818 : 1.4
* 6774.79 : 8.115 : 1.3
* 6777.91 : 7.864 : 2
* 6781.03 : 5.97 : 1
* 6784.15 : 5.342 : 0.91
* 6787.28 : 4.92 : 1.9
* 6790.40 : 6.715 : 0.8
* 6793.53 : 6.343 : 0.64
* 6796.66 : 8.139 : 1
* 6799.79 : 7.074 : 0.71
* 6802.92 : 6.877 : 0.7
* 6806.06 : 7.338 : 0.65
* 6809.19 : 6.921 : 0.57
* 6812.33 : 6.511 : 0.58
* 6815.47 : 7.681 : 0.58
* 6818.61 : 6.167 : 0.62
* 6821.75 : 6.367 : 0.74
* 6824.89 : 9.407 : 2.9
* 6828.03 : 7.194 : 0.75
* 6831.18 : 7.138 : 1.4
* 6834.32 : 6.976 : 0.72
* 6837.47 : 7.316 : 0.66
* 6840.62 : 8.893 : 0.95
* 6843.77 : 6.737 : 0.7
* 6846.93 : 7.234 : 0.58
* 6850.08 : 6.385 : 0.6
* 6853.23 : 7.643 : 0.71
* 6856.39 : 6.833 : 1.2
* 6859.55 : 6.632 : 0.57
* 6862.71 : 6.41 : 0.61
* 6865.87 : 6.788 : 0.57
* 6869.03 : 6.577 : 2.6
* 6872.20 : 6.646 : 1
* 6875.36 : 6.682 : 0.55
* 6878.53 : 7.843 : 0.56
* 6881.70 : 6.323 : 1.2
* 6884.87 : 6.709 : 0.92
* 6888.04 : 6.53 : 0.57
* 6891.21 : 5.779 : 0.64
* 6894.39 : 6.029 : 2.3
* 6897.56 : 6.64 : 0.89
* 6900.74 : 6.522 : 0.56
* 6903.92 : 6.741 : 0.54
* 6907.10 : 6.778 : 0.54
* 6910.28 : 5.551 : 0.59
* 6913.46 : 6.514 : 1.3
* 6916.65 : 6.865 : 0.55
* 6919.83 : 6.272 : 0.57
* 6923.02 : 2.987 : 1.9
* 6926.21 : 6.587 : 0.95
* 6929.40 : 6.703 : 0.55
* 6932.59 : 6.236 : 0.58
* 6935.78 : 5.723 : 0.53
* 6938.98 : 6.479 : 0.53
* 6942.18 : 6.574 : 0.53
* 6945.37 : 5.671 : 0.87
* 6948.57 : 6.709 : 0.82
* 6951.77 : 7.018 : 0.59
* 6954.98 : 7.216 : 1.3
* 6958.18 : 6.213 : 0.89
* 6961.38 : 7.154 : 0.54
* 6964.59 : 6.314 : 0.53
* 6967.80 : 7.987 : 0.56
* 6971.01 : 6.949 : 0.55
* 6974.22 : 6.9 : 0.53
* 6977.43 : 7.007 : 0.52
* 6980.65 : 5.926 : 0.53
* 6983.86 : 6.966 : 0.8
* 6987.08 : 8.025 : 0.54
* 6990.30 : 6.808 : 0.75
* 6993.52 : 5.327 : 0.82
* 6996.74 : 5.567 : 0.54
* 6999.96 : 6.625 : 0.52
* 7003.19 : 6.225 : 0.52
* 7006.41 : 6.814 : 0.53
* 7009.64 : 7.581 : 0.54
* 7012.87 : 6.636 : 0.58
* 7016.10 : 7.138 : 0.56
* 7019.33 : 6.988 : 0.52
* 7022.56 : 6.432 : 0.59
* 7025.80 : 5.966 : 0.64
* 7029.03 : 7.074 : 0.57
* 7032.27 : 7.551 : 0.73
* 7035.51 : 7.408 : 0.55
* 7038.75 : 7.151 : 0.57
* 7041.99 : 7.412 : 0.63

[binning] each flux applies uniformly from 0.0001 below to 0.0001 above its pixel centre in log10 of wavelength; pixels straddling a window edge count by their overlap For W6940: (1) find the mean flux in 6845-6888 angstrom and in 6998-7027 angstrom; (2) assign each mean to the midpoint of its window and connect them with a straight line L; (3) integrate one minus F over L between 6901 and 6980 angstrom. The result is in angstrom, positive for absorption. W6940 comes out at 3.5 angstrom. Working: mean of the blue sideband 6.81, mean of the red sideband 6.71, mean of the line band 6.46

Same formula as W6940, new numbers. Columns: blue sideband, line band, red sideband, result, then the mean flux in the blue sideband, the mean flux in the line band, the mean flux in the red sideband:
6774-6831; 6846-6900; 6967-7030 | 1.4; 6.93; 6.68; 6.73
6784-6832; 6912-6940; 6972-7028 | 3.0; 6.93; 6.03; 6.65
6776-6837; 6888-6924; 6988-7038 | 3.6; 6.91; 6.13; 6.7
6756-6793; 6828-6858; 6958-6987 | -2.0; 6.72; 7.24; 6.92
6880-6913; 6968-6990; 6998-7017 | -1.1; 6.37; 7.02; 6.8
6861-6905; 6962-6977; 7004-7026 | -0.7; 6.58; 7.04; 6.83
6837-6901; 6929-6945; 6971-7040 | 1.2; 6.81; 6.27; 6.77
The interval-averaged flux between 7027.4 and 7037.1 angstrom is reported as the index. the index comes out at 7.34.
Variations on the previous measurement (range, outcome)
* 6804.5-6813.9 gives 6.92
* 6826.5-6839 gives 7.16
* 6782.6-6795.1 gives 5.83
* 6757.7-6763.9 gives 6.78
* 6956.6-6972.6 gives 6.92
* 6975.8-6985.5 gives 6.64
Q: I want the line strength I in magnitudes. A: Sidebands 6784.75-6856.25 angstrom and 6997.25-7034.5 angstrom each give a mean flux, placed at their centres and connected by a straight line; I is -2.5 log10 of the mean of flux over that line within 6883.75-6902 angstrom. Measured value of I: 0.10 mag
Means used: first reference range 7.06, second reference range 6.79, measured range 6.36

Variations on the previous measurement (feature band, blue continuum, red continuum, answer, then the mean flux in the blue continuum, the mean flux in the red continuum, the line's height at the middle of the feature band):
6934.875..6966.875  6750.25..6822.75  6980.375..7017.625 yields 0.02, 6.86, 6.66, 6.71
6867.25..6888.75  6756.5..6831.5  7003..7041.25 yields 0.03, 6.96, 6.95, 6.95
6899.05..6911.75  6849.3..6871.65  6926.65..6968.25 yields 0.04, 6.76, 6.58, 6.67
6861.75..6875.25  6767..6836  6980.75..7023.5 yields 0.04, 6.97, 6.68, 6.87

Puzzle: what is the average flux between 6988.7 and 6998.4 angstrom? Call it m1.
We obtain 5.91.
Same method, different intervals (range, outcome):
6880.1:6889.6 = 6.52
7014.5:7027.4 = 6.63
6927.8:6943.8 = 6.34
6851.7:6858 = 7.23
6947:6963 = 6.86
